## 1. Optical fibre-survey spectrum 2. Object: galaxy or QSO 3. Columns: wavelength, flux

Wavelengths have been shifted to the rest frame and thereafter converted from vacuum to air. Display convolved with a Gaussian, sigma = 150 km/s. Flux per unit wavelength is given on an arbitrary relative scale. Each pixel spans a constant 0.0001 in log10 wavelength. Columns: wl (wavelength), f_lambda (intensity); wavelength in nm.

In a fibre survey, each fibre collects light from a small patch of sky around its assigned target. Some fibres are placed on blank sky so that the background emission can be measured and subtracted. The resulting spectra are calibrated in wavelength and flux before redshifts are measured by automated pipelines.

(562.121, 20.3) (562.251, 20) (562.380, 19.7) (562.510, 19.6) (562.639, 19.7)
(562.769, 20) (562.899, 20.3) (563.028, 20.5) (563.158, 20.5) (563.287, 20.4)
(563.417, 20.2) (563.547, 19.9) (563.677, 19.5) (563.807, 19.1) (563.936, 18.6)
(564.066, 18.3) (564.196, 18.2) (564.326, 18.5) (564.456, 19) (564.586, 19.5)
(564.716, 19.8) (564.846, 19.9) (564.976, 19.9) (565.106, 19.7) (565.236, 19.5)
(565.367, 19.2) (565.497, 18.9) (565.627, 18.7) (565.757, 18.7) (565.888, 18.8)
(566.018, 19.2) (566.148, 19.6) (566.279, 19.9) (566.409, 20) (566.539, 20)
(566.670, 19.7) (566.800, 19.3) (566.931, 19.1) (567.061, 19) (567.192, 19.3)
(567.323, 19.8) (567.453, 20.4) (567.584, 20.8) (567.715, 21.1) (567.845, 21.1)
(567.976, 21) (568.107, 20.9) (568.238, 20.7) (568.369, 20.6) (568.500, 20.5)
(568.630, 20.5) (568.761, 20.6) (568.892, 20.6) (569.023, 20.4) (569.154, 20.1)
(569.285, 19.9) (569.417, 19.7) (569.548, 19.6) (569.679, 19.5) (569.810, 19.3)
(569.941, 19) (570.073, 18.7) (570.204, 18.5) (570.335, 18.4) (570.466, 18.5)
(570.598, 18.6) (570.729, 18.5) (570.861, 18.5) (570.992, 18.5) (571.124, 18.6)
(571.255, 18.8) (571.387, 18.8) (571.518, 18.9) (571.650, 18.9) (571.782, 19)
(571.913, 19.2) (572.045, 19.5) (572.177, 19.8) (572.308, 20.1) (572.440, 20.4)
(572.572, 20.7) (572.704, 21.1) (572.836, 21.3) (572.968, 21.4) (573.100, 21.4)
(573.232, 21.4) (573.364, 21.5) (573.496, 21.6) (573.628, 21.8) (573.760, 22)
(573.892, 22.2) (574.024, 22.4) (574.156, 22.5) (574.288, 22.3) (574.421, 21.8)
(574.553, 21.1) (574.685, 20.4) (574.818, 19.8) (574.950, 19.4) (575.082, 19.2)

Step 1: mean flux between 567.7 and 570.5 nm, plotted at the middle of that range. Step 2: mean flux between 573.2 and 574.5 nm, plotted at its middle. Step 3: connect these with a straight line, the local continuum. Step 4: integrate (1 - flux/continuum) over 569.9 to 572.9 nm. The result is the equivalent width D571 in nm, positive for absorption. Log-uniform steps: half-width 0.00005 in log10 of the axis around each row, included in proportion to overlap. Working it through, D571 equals 0.245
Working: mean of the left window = 20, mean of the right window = 22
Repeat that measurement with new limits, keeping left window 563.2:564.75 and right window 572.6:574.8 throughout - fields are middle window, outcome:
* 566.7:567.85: 0.01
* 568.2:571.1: 0.16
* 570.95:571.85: 0.10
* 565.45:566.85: 0.03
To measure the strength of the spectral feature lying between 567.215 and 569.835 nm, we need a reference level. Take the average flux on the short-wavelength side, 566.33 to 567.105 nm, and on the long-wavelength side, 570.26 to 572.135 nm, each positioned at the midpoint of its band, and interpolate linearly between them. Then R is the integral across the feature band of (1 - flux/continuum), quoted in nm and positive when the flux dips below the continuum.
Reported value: -0.15 nm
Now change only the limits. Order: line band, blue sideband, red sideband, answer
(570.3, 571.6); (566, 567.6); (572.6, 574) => 0.14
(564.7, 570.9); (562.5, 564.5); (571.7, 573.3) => 0.09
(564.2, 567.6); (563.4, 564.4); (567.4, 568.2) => 0.09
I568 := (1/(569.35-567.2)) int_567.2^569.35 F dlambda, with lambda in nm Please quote 20.5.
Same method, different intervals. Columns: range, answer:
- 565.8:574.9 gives 20.1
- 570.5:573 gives 19.5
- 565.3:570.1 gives 19.8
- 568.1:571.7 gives 19.4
